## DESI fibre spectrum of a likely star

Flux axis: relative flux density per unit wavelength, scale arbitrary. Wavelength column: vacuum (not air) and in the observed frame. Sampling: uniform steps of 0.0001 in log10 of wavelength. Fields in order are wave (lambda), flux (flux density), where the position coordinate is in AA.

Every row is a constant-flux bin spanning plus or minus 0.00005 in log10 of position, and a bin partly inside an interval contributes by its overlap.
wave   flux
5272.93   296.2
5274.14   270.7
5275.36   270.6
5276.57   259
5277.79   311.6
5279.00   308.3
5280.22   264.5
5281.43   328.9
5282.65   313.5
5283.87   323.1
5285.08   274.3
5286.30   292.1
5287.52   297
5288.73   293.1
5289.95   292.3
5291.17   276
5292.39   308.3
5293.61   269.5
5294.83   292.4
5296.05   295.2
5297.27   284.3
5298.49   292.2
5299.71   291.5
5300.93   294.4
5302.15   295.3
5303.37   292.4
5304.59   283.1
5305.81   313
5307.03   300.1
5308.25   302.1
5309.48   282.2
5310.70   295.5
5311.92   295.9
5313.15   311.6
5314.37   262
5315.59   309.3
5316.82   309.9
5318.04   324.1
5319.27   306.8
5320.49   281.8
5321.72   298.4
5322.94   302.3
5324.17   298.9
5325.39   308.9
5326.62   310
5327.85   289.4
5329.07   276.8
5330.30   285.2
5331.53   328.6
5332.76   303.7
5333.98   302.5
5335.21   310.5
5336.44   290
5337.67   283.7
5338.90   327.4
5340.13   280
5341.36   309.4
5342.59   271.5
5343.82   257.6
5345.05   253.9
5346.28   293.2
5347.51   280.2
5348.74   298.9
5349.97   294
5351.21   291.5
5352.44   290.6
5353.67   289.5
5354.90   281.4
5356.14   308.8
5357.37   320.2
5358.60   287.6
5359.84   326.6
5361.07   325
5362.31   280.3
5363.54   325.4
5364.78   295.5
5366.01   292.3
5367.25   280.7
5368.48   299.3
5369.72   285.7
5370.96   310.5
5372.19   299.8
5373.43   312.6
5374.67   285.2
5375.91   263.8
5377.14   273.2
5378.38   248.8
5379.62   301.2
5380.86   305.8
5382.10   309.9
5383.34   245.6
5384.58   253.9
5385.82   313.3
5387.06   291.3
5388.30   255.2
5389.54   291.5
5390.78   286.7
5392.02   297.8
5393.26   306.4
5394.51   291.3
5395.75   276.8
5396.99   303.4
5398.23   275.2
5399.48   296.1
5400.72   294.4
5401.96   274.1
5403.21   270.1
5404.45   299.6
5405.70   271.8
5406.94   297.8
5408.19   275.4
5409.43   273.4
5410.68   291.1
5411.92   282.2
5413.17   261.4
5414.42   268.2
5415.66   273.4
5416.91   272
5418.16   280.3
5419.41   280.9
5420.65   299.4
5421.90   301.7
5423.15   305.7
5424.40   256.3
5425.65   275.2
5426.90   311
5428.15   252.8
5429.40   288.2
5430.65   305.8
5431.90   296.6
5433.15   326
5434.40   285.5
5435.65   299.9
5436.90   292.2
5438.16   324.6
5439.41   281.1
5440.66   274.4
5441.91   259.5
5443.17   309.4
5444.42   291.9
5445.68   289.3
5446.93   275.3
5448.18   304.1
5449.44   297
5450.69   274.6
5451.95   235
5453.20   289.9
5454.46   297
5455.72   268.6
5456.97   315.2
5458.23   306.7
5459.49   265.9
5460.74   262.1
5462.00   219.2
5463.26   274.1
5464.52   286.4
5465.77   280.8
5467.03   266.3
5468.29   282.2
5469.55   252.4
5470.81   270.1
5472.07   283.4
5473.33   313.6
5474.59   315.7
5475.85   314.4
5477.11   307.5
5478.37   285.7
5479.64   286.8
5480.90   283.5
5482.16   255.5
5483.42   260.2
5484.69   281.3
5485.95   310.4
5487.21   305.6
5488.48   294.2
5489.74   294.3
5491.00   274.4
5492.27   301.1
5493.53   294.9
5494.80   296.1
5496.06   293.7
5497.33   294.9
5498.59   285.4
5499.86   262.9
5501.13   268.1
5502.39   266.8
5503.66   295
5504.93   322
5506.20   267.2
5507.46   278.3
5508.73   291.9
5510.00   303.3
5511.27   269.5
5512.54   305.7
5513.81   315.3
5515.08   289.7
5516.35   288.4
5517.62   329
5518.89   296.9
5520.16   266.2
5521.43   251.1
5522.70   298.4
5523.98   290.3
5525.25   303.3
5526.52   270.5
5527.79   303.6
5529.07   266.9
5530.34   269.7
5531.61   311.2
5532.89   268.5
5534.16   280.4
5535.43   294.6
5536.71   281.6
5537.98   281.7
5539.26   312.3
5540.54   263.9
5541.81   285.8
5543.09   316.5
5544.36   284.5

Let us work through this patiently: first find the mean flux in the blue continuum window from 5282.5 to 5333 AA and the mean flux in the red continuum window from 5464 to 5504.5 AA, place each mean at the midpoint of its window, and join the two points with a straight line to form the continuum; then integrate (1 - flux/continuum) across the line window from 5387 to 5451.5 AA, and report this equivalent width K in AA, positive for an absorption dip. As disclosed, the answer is 0.8 AA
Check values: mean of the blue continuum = 296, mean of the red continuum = 287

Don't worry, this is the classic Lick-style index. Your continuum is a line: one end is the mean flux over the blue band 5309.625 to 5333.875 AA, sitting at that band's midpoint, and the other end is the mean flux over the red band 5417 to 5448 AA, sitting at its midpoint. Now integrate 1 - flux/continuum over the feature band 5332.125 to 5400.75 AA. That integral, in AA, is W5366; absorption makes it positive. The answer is 1.0 AA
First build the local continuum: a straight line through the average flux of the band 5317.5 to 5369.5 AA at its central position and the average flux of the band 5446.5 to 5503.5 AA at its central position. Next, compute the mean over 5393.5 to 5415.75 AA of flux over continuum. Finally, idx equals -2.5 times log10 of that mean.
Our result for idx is 0.030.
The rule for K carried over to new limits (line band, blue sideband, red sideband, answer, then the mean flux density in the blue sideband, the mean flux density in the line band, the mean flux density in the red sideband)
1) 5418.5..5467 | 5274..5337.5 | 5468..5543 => 0.8 AA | 296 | 286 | 288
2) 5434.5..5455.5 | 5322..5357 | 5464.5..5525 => 0.2 AA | 294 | 287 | 288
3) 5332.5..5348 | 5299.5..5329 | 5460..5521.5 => 0.4 AA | 298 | 289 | 286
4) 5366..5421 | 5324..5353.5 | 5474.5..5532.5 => 1.3 AA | 293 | 285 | 289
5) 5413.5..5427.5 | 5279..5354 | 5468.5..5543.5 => 0.4 AA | 295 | 283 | 288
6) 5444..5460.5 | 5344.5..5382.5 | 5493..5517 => 0.3 AA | 294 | 285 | 289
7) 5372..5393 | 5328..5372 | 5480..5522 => 0.7 AA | 295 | 285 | 288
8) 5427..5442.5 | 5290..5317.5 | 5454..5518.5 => -0.1 AA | 294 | 291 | 287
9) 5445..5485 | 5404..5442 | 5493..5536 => 0.8 AA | 286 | 281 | 288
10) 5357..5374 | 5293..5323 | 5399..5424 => -0.8 AA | 295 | 303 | 283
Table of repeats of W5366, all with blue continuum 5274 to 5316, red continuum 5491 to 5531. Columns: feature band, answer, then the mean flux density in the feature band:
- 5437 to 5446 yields -0.02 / 290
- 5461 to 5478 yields 0.43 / 282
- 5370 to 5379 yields 0.19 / 285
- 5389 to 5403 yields 0.04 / 290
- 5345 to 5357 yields 0.05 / 291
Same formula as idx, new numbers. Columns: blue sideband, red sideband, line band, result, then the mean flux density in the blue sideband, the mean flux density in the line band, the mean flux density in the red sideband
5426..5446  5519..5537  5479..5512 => 0.001 mag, 293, 286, 283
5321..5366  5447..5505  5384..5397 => 0.018 mag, 297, 287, 284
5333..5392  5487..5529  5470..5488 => -0.003 mag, 291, 291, 289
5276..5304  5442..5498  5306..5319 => -0.027 mag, 293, 300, 285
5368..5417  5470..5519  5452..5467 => 0.047 mag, 285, 277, 291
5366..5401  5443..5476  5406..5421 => 0.024 mag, 288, 279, 282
